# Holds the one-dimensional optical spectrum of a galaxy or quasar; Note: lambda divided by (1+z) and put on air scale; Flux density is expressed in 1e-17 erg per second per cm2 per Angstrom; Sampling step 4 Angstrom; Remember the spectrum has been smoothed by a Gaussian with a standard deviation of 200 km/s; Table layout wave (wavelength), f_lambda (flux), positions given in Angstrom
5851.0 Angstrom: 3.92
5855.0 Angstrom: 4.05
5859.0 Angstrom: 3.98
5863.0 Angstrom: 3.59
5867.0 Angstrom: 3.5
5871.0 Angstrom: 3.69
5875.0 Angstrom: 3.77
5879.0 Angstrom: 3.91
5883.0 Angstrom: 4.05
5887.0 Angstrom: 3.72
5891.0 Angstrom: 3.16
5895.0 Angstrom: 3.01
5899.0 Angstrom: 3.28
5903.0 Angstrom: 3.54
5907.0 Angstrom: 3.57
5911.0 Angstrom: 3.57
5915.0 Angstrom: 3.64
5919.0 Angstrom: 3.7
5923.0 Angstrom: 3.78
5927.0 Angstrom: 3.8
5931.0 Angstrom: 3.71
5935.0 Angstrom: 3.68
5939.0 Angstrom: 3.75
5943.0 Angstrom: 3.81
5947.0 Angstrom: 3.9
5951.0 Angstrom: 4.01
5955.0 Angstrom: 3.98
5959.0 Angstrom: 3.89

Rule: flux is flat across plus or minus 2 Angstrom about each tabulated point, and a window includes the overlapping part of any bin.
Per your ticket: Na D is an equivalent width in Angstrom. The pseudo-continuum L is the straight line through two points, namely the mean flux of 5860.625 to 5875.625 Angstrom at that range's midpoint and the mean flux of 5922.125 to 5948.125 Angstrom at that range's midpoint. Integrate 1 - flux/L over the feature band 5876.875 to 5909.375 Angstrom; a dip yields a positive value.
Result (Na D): 1.3 Angstrom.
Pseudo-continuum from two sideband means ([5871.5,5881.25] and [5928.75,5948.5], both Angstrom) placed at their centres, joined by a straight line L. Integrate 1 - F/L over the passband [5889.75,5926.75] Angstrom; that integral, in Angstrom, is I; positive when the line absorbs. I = 2.9 Angstrom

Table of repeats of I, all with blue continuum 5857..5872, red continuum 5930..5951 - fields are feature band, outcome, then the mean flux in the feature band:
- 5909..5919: 0.4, 3.62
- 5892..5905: 1.6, 3.27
